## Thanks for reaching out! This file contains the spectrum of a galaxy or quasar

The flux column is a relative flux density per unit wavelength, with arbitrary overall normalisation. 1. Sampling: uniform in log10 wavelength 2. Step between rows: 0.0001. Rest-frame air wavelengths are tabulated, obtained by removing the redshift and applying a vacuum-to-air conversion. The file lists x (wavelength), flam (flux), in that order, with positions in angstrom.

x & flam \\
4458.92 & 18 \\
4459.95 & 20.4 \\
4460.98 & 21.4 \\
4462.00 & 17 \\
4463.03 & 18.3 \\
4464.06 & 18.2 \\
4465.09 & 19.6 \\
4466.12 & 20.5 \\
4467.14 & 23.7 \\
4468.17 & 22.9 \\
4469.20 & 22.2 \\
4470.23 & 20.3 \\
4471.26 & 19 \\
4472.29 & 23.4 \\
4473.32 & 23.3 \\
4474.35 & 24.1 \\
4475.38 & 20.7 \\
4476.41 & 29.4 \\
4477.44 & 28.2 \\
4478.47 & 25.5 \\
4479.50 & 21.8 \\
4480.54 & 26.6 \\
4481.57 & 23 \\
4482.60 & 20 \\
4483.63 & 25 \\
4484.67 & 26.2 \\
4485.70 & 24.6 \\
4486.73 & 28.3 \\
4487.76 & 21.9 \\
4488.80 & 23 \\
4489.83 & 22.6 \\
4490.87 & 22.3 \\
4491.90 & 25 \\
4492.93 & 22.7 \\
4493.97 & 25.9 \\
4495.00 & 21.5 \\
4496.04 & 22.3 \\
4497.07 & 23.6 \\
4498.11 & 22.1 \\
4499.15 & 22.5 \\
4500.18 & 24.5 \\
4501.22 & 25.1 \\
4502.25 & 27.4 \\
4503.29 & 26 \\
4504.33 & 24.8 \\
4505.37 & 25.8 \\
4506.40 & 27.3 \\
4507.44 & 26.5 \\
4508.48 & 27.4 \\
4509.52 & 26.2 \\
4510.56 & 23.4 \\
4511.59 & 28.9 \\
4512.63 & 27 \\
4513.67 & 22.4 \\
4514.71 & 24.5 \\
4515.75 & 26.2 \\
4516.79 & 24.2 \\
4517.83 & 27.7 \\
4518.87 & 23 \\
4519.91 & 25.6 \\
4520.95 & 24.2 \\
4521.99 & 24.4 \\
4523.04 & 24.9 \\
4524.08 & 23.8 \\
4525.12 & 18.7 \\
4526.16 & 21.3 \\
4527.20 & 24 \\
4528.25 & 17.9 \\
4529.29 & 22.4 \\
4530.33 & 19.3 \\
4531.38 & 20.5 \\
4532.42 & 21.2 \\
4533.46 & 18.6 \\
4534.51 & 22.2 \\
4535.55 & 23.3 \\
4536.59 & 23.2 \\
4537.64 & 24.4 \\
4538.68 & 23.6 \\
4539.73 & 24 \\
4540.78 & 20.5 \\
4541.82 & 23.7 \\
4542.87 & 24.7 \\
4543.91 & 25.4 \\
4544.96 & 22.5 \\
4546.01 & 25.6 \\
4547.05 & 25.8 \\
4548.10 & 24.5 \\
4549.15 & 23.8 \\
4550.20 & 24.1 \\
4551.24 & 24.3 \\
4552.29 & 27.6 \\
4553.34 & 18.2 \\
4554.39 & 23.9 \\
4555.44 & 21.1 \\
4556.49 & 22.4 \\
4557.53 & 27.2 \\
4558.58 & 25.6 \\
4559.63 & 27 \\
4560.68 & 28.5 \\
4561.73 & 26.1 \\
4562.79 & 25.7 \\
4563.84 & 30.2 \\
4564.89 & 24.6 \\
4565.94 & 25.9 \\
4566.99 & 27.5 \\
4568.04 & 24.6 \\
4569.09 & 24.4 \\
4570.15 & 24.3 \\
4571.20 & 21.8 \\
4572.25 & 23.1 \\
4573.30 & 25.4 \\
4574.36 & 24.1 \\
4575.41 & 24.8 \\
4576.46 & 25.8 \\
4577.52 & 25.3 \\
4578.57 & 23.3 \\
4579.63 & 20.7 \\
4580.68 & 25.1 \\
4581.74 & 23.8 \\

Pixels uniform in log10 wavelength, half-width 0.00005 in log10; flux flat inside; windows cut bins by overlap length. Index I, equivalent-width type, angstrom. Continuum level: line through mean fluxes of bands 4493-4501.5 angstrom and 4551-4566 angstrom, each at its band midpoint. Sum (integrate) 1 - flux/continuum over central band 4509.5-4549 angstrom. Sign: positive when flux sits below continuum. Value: 1.3 angstrom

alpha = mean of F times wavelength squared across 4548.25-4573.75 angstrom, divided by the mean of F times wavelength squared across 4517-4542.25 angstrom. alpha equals 1.12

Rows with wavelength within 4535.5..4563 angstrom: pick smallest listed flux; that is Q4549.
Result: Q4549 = 18.2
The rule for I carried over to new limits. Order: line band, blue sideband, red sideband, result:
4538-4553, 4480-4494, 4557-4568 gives 1.09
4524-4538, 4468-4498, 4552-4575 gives 1.74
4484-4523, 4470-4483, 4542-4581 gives -1.37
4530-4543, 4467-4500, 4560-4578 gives 1.31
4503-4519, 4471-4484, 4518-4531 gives -1.96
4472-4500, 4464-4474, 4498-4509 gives -0.59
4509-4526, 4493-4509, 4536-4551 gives -0.10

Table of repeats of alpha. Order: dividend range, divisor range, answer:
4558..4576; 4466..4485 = 1.13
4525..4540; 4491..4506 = 0.91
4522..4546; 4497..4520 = 0.89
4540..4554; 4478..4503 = 1.03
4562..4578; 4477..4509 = 1.06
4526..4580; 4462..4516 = 1.03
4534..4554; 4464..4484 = 1.07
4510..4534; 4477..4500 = 0.99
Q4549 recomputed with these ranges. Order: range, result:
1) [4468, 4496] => 19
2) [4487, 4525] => 21.5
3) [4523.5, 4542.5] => 17.9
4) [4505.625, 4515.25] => 22.4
